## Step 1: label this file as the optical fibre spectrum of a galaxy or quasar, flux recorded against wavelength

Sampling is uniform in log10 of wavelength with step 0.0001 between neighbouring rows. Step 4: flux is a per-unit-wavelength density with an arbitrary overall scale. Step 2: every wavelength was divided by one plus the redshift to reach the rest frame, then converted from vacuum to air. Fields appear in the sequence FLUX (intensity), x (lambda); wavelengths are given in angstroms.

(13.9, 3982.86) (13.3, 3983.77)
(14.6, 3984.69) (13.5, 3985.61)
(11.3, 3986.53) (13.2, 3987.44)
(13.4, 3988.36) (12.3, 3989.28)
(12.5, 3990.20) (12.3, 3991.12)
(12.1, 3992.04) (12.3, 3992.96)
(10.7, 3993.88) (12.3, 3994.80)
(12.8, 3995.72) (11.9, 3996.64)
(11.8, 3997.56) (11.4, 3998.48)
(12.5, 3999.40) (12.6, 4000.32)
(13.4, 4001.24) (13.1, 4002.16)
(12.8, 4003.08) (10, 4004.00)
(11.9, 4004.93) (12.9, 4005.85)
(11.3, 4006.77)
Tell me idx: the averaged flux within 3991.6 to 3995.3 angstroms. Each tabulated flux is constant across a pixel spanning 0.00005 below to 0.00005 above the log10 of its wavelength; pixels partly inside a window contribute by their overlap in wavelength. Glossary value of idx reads 11.9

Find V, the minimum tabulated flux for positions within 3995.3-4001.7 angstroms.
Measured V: 11.4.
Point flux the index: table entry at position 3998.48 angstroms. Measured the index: 11.4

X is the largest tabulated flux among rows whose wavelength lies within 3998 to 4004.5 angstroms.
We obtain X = 13.4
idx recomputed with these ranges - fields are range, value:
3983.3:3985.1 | 14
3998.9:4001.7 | 12.8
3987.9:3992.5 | 12.5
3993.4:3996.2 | 11.9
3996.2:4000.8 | 12.1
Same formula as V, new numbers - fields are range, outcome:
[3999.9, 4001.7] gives 12.6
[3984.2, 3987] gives 11.3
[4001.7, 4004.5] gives 10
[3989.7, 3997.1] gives 10.7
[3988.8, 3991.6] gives 12.3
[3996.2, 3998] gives 11.8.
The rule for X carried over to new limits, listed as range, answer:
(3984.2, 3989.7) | 14.6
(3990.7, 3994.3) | 12.3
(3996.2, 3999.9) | 12.5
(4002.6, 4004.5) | 12.8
